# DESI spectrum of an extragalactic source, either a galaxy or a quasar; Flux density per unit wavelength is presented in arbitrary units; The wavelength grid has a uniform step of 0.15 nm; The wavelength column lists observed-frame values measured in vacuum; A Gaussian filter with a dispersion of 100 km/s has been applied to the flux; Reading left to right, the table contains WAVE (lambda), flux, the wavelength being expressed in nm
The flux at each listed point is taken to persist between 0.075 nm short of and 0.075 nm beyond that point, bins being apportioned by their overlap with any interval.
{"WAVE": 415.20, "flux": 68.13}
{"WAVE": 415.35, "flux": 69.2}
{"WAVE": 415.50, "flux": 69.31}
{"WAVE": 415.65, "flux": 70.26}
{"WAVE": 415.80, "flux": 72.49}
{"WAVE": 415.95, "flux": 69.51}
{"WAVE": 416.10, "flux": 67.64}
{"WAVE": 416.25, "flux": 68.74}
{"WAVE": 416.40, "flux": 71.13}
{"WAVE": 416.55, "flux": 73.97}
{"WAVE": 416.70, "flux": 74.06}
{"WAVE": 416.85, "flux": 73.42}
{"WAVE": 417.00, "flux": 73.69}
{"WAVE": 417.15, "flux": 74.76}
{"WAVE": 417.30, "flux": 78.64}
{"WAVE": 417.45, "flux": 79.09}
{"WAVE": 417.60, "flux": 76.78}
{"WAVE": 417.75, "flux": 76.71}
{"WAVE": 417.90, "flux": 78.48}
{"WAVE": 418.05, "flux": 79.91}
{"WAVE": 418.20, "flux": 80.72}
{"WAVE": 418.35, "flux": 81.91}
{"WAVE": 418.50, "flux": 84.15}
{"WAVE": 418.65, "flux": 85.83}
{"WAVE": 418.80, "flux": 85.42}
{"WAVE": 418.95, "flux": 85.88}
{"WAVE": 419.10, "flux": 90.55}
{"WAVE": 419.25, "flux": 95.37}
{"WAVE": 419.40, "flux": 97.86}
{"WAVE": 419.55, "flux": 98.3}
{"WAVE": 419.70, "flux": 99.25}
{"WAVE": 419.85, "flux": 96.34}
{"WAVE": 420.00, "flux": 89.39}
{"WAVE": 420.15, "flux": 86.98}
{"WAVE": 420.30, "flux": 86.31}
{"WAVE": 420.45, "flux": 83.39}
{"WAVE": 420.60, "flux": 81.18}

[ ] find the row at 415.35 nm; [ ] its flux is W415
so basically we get 69.2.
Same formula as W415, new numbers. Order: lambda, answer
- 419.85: 96.34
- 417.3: 78.64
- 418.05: 79.91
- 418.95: 85.88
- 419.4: 97.86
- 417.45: 79.09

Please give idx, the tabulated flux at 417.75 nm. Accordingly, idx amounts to 76.71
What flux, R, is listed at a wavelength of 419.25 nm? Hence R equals 95.37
